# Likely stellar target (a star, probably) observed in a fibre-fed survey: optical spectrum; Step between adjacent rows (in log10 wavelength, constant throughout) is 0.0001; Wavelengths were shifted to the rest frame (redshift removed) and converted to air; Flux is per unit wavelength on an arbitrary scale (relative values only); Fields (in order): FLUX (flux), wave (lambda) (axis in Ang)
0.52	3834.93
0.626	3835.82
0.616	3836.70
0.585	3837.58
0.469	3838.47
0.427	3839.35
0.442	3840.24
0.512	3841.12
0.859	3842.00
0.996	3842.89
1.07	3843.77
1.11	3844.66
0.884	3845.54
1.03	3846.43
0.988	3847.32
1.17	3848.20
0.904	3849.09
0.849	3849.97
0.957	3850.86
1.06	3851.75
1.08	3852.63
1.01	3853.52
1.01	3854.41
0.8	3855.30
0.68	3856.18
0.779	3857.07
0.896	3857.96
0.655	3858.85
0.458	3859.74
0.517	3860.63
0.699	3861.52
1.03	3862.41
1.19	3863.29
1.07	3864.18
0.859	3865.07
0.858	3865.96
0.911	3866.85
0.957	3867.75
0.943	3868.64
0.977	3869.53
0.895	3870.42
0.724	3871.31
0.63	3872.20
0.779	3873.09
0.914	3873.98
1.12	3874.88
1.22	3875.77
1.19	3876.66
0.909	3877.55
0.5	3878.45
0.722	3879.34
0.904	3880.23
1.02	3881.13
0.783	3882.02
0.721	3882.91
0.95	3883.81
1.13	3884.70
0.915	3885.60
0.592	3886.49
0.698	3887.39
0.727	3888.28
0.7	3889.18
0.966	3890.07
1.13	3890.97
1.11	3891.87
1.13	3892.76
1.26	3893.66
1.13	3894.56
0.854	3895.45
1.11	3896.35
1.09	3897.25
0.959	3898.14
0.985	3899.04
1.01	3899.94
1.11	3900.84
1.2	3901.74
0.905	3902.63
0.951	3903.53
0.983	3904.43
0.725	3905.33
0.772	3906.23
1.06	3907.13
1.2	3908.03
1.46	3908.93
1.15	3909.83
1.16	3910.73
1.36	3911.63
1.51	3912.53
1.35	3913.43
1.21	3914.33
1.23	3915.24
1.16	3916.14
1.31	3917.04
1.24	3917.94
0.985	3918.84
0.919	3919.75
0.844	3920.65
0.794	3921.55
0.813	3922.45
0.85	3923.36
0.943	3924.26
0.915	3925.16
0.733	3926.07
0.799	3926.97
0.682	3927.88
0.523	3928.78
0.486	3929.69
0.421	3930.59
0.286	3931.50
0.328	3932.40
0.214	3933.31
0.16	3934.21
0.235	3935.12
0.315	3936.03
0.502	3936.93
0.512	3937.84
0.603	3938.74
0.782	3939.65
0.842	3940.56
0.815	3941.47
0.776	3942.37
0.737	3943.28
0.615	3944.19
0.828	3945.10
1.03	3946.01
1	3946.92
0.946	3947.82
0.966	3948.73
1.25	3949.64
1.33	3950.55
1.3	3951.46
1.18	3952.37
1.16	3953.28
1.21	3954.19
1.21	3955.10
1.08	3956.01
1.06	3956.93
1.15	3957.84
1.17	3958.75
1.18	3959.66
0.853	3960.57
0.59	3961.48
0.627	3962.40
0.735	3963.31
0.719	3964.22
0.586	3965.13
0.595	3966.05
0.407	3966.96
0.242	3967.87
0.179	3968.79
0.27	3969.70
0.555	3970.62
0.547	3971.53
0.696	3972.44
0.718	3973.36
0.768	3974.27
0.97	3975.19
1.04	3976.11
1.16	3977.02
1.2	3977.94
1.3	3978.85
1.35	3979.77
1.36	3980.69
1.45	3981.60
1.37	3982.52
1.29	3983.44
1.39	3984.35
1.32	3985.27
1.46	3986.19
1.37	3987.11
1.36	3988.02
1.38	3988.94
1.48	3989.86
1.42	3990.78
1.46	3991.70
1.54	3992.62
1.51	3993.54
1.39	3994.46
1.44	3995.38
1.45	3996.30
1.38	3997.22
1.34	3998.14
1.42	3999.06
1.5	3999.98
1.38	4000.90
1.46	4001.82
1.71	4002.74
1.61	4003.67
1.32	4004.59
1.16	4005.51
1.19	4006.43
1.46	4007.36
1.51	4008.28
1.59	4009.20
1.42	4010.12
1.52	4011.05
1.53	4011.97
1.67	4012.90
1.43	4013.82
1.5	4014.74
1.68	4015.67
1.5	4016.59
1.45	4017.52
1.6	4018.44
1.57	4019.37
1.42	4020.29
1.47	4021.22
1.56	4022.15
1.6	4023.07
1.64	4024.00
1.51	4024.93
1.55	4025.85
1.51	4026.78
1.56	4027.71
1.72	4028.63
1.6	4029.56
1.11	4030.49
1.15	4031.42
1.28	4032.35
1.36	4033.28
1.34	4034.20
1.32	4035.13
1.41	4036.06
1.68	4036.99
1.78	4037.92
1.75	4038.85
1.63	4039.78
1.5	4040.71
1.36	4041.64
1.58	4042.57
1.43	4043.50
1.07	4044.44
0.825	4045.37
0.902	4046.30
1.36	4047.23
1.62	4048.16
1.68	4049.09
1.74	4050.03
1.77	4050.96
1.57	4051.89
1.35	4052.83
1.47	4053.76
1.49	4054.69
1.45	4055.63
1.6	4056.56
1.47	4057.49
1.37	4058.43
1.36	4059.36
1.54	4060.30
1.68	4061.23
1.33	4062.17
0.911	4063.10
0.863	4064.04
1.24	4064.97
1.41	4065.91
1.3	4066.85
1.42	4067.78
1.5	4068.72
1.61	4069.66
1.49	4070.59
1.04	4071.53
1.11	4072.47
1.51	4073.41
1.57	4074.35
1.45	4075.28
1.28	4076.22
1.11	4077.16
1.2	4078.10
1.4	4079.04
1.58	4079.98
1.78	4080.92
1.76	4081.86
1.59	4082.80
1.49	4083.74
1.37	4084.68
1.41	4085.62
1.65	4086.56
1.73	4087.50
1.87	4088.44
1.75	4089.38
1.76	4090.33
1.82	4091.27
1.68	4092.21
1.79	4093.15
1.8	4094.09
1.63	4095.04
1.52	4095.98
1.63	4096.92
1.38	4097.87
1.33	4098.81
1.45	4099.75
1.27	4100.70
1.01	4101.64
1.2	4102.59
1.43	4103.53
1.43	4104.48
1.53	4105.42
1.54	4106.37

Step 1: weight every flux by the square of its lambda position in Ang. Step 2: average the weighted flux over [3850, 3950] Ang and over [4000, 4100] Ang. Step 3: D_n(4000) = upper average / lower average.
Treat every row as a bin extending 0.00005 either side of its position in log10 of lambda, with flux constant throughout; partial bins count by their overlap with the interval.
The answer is 1.8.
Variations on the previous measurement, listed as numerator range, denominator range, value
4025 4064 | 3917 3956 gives 1.90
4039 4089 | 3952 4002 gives 1.36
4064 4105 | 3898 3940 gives 1.86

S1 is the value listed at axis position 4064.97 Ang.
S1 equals 1.24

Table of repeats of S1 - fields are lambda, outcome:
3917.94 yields 1.24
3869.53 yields 0.977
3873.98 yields 0.914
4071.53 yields 1.04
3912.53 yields 1.51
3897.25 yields 1.09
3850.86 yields 0.957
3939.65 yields 0.782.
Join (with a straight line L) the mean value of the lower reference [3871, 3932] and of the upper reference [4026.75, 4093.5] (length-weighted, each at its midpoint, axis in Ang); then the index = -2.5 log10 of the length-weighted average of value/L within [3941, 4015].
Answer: 0.06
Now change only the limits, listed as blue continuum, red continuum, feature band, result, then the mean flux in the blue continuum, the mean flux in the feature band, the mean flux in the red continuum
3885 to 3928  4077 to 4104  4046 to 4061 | -0.046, 1.02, 1.49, 1.54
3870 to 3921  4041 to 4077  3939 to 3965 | 0.182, 1.01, 0.962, 1.39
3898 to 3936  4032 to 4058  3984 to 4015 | -0.150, 0.895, 1.44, 1.46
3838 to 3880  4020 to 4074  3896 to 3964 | 0.175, 0.866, 0.912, 1.43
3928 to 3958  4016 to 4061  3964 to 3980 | 0.342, 0.779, 0.731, 1.47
